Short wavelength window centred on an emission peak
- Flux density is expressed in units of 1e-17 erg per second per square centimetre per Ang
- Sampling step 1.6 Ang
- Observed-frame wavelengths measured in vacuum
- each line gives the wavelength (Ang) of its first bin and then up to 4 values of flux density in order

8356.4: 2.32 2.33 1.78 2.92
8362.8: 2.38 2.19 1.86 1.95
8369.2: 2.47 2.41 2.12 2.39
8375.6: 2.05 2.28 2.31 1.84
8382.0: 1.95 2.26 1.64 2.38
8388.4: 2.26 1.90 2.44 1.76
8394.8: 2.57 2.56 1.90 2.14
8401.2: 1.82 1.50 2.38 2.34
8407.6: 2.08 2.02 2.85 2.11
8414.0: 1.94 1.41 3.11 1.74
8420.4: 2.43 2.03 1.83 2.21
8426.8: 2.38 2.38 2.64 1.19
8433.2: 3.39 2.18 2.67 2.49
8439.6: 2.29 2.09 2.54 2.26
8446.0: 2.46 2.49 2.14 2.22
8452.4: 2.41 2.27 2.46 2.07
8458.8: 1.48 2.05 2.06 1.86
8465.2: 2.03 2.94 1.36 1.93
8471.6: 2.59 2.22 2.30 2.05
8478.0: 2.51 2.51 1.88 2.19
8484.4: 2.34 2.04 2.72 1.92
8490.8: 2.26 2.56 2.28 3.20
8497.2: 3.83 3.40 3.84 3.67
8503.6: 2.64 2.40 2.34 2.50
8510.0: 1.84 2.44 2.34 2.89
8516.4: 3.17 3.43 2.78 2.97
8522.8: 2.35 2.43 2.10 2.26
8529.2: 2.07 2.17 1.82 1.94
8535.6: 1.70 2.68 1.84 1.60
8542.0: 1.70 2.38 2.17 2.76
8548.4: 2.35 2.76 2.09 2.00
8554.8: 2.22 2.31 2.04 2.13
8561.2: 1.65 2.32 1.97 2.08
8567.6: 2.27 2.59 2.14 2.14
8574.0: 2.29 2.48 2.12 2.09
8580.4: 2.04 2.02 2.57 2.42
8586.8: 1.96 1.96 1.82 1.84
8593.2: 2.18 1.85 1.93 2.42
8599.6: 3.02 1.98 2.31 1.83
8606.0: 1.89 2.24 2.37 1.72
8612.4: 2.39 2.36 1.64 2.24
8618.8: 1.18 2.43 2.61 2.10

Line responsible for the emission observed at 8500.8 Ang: [S II] 6716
